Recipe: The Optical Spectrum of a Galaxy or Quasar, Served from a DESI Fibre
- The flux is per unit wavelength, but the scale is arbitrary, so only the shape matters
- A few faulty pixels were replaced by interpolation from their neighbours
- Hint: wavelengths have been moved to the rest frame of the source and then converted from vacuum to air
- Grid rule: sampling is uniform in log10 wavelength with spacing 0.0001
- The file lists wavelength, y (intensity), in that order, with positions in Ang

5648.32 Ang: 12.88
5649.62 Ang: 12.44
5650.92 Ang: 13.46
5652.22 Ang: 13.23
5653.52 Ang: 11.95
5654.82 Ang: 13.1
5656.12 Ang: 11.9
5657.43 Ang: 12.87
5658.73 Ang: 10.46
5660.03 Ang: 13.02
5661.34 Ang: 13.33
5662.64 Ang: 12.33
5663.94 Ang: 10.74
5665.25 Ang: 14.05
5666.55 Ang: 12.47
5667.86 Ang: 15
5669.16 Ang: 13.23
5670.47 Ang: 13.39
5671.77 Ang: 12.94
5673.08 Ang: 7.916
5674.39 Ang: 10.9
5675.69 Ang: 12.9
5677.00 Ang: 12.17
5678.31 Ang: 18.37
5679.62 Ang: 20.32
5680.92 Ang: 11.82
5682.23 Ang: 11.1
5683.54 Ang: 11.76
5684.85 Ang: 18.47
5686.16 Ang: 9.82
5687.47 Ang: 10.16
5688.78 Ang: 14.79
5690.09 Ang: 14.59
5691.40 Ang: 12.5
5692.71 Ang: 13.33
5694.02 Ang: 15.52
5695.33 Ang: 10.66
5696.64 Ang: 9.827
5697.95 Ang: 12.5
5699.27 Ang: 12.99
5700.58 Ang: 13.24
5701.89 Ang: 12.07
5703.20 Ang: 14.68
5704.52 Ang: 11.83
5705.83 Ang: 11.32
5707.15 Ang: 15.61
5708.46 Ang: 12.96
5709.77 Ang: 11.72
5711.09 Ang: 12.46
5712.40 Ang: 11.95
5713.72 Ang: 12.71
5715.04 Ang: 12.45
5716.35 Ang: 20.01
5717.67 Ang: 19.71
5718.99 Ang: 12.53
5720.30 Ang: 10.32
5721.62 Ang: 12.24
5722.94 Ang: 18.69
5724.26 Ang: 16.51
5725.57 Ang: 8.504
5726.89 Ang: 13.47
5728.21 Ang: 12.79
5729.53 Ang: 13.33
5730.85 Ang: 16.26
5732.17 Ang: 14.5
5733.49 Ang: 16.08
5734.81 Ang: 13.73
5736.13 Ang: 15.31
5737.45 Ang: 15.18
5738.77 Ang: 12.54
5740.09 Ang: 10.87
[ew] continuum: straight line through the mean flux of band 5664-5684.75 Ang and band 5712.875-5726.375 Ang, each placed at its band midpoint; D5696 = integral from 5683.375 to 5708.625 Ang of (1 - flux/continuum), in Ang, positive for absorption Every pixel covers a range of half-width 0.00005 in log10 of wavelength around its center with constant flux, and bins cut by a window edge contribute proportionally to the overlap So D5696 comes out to 1.51 Ang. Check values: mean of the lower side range 13.3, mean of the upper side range 14.3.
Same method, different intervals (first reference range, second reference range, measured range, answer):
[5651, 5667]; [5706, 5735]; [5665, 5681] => -0.9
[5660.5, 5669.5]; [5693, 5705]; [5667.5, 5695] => -1.1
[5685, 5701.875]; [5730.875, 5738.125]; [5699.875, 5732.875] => 0.8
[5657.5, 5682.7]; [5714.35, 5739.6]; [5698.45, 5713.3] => 1.2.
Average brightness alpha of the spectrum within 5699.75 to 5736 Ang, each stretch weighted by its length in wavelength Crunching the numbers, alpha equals 13.8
